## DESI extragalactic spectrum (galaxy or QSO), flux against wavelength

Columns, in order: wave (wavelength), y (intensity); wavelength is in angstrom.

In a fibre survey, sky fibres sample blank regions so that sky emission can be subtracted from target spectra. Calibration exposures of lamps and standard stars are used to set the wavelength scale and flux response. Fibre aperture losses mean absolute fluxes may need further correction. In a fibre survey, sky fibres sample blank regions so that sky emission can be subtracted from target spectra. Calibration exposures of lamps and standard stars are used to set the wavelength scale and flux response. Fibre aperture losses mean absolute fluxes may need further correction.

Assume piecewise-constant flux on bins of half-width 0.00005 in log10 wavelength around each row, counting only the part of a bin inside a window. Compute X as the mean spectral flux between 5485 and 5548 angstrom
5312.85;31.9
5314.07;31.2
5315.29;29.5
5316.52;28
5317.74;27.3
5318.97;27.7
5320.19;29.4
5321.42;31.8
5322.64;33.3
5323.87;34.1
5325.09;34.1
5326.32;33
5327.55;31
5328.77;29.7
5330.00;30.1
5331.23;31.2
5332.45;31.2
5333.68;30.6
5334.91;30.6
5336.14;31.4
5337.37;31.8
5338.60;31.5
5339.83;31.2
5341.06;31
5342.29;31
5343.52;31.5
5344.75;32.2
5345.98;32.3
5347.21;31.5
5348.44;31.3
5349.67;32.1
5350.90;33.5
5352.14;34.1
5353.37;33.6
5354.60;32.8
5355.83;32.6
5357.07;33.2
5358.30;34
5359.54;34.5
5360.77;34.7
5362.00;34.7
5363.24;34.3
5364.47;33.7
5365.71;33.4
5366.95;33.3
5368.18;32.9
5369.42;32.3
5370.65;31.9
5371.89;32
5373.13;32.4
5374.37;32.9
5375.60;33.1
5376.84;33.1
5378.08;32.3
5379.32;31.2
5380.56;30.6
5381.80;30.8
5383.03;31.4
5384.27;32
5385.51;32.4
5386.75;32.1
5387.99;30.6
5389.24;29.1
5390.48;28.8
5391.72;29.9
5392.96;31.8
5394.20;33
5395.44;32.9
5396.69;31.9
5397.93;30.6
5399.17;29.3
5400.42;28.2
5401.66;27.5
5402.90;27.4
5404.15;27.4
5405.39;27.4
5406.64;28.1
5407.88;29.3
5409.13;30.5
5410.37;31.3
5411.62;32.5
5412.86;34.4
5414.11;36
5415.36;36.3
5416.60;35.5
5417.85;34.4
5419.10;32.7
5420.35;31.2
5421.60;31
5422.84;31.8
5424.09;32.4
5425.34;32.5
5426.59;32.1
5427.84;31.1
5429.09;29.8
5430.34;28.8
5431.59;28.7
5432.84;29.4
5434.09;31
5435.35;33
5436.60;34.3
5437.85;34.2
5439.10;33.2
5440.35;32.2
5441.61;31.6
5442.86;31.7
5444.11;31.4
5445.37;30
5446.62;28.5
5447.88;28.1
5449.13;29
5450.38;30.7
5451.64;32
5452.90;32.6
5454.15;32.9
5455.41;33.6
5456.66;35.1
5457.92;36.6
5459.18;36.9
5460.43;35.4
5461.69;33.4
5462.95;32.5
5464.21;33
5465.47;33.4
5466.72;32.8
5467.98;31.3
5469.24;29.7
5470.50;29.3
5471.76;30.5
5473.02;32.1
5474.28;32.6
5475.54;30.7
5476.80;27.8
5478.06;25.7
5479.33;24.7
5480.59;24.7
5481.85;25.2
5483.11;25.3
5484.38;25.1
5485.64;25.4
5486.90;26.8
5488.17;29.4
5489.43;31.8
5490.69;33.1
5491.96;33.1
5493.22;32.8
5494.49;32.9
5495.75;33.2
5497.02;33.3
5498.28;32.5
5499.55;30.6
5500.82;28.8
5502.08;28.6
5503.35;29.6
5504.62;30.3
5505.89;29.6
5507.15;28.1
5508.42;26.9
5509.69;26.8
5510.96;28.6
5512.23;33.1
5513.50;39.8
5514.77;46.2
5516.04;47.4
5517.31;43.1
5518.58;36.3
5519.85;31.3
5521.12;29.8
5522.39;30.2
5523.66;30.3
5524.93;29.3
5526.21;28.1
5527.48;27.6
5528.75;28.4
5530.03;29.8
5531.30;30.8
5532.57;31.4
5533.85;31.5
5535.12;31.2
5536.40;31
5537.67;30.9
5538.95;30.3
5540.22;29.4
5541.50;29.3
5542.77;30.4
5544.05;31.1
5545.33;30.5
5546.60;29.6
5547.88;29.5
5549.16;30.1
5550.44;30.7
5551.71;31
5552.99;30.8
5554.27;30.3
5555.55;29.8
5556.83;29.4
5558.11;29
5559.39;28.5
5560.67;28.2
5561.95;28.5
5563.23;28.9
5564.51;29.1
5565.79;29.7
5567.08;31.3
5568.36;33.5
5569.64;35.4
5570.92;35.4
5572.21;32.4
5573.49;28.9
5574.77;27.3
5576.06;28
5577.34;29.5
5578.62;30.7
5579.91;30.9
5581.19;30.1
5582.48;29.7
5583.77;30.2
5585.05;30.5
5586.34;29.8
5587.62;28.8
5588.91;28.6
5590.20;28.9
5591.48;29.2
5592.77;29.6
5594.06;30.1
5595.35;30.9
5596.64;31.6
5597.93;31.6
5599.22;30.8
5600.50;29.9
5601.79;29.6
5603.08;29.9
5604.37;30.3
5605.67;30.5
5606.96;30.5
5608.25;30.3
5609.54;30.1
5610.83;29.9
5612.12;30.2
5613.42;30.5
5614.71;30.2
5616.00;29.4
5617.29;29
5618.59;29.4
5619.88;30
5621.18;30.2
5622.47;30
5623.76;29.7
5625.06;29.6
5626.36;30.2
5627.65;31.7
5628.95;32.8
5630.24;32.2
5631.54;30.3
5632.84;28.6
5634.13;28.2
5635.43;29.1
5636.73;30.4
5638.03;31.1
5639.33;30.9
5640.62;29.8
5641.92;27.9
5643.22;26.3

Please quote 31.4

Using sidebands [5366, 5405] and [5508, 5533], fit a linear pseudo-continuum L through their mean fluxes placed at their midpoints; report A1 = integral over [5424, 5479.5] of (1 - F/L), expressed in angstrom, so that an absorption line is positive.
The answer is 0.68 angstrom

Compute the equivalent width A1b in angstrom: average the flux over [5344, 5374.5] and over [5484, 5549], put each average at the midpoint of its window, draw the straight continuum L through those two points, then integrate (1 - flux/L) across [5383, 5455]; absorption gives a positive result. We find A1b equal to 2.6 angstrom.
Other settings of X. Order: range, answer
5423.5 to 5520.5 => 31.5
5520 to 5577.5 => 30.2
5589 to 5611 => 30.2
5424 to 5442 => 31.6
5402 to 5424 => 31.6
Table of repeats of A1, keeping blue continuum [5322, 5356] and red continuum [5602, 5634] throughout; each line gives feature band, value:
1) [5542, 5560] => 0.3 angstrom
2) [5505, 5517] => -1.3 angstrom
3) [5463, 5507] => 1.6 angstrom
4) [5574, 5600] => 0.5 angstrom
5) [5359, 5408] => 0.4 angstrom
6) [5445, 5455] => 0.2 angstrom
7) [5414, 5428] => -0.7 angstrom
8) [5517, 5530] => -0.1 angstrom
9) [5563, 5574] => -0.5 angstrom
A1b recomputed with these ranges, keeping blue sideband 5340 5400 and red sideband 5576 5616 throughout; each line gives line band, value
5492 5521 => -2.1 angstrom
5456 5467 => -1.1 angstrom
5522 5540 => 0.4 angstrom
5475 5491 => 2.0 angstrom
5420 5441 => 0.0 angstrom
